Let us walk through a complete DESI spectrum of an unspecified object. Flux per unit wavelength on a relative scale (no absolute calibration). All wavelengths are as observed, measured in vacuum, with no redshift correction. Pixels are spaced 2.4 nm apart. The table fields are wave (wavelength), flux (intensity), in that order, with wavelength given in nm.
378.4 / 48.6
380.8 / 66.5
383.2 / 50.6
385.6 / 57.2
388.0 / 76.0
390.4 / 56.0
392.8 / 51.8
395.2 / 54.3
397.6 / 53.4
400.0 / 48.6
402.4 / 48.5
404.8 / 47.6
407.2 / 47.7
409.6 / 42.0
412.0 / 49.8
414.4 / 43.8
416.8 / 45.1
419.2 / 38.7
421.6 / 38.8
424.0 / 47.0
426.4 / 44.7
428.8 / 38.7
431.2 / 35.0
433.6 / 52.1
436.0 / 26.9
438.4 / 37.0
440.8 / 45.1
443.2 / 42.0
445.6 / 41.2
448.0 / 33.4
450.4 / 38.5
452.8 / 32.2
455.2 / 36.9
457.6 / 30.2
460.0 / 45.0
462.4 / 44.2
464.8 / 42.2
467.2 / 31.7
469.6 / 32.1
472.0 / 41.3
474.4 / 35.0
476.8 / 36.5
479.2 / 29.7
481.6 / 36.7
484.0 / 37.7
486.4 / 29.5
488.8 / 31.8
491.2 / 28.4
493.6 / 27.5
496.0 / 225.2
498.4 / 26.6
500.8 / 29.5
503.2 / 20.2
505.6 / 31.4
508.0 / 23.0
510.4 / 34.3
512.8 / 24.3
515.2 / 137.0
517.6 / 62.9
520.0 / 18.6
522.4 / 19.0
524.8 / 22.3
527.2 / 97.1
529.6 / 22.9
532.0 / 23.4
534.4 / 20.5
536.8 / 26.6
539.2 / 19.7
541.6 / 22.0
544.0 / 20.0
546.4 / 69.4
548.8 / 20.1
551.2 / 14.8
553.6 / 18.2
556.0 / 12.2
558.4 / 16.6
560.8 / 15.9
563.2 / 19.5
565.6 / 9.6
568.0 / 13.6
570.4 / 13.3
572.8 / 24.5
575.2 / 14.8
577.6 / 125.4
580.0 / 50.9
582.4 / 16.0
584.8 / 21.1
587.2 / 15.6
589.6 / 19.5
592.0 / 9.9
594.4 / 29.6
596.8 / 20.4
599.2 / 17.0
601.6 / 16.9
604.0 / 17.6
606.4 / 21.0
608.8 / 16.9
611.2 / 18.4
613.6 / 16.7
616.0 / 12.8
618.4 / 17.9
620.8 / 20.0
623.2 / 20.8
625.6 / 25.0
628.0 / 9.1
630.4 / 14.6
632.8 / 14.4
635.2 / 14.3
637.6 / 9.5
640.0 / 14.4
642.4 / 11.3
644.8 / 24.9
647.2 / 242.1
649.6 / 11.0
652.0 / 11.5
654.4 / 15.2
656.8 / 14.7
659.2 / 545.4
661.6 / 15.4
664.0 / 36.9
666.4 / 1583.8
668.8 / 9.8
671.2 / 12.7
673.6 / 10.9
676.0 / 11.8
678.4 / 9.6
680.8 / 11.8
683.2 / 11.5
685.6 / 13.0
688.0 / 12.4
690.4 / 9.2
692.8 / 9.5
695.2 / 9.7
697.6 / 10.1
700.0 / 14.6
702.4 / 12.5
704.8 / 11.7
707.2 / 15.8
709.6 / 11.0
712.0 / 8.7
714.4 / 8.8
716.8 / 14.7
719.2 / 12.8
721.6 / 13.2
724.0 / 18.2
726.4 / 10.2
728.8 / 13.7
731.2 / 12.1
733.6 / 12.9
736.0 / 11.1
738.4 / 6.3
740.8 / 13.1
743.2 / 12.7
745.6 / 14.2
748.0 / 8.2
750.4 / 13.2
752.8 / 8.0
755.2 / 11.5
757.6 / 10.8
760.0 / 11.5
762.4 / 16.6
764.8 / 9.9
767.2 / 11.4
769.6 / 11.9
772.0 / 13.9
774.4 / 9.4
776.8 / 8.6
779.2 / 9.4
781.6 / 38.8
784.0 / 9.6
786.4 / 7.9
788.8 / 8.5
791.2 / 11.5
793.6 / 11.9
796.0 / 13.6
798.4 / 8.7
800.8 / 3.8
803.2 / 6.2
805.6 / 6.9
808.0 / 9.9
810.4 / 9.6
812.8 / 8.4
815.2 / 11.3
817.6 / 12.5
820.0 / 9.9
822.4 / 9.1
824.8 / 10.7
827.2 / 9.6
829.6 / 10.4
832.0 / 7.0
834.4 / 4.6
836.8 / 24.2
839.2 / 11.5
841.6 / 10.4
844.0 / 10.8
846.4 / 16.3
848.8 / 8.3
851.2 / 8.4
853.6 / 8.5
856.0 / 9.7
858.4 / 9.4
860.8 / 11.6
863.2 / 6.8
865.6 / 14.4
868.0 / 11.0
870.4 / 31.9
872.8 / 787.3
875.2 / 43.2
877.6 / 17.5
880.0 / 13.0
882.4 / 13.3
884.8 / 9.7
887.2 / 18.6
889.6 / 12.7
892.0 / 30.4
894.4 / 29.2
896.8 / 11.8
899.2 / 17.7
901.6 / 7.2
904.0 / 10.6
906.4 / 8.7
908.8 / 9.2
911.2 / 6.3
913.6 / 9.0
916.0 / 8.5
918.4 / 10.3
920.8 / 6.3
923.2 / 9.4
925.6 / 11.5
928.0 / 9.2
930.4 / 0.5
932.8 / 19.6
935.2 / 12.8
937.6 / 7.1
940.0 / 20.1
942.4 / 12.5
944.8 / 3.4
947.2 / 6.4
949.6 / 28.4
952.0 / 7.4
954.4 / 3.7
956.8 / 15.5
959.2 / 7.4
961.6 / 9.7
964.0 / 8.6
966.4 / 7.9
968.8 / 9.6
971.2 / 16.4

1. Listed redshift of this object 0.329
